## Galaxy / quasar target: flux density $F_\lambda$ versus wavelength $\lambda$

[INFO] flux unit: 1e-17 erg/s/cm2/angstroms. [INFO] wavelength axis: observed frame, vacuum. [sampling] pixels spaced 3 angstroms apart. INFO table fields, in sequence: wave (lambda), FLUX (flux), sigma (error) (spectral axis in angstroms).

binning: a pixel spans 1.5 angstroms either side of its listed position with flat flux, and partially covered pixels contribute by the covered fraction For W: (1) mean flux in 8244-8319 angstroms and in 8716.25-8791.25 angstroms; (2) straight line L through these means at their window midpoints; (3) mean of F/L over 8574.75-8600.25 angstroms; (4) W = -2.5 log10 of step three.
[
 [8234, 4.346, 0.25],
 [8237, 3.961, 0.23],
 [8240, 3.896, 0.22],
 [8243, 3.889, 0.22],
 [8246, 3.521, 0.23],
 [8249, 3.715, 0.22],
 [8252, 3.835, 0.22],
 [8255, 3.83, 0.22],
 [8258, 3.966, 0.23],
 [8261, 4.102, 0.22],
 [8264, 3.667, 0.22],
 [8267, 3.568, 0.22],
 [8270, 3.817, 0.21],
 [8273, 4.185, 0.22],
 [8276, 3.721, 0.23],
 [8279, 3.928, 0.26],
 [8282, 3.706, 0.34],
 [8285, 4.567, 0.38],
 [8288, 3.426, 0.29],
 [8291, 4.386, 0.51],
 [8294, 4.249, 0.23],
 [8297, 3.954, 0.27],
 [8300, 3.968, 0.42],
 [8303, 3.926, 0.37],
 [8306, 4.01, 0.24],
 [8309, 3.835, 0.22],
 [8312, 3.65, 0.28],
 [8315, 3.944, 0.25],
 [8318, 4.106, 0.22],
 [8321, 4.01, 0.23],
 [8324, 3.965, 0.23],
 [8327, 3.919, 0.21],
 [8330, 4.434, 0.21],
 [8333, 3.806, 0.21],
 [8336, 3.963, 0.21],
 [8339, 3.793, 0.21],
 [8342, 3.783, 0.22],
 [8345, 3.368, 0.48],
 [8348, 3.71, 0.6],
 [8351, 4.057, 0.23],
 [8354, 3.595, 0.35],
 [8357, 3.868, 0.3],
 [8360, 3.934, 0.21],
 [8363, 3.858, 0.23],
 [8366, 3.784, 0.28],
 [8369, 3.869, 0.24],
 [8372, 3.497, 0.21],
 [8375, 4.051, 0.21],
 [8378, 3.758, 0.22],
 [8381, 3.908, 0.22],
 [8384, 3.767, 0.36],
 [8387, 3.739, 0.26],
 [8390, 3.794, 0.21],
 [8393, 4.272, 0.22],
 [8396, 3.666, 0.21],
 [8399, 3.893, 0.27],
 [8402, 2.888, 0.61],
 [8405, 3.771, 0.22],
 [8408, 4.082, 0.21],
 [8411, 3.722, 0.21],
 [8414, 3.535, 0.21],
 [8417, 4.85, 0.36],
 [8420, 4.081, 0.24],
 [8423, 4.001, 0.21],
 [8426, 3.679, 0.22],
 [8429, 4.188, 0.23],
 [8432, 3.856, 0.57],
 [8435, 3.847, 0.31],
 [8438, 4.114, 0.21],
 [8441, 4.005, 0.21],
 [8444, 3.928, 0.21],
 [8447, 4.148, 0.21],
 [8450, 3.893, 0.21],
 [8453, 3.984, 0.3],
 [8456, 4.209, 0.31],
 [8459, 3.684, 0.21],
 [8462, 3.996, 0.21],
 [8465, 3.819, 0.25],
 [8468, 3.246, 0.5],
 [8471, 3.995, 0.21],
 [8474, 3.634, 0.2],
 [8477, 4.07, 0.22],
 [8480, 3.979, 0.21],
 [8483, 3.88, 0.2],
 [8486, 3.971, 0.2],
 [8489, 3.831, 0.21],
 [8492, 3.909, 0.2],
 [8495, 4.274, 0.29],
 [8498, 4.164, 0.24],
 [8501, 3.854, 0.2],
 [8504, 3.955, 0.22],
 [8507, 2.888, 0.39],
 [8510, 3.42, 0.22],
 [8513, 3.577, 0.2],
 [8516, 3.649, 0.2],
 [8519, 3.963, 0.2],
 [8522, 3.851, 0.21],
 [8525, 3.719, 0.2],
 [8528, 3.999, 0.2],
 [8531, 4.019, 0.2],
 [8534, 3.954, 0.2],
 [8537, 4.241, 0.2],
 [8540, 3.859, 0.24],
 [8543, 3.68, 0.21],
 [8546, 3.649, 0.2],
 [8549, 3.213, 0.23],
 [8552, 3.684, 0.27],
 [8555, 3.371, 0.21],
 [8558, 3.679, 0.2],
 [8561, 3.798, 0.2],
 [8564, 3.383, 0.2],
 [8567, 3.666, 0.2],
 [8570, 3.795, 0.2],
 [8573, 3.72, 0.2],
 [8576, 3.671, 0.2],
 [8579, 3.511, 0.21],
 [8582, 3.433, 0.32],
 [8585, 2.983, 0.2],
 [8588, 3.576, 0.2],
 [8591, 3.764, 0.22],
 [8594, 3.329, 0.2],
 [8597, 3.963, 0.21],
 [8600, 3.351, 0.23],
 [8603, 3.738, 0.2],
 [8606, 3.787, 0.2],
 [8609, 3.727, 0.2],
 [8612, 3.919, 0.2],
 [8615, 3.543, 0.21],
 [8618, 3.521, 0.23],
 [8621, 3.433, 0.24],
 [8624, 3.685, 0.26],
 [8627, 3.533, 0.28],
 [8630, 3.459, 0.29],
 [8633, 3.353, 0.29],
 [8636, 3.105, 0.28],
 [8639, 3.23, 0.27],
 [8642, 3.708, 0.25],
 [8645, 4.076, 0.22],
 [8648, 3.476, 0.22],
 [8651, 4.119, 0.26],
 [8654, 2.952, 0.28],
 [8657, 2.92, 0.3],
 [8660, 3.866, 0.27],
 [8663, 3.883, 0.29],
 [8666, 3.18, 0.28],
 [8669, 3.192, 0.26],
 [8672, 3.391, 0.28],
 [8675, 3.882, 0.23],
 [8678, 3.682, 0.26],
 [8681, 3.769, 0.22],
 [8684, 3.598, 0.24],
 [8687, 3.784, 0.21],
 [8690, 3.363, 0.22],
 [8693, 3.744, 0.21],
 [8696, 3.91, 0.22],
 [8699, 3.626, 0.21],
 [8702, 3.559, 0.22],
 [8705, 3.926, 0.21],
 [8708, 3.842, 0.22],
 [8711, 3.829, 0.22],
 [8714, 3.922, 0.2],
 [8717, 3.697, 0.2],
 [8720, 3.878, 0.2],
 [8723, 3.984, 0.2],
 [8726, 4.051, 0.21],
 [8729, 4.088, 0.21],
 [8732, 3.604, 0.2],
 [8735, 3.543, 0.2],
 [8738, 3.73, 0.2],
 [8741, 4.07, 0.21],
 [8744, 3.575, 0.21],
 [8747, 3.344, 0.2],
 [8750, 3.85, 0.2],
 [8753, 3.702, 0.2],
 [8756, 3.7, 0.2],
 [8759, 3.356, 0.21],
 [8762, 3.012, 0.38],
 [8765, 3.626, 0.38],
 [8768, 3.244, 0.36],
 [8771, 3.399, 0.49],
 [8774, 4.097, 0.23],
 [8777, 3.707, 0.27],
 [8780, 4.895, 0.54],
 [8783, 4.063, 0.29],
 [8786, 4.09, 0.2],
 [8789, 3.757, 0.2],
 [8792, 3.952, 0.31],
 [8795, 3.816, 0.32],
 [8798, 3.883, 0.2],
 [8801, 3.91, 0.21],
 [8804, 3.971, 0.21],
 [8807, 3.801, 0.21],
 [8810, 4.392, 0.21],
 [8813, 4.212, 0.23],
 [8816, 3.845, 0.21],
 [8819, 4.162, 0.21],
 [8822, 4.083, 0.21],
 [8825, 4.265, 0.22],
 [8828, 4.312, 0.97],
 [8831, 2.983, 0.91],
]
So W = 0.09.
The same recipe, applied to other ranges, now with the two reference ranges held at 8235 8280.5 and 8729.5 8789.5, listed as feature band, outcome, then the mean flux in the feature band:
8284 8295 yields -0.08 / 4.13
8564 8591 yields 0.07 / 3.55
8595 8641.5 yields 0.06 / 3.56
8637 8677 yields 0.07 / 3.53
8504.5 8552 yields 0.02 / 3.72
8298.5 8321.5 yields -0.03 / 3.93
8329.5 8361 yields 0.00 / 3.83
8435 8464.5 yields -0.05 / 3.98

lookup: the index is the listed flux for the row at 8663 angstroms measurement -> 3.883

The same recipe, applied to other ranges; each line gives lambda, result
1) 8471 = 3.995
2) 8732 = 3.604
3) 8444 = 3.928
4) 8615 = 3.543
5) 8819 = 4.162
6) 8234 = 4.346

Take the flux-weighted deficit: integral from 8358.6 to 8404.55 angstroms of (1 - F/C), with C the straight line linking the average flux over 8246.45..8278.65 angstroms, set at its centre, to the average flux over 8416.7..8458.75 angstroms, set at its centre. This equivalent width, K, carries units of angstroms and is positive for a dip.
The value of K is 2.1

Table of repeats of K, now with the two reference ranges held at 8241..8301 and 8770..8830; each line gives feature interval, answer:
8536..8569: 2.6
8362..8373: 0.5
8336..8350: 0.7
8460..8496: 0.7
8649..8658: 1.4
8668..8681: 1.4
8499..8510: 1.1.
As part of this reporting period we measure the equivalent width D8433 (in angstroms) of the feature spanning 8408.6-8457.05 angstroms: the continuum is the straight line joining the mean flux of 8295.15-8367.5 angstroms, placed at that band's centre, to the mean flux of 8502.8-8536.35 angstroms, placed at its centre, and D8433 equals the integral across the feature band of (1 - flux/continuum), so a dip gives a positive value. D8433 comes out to -2.5 angstroms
